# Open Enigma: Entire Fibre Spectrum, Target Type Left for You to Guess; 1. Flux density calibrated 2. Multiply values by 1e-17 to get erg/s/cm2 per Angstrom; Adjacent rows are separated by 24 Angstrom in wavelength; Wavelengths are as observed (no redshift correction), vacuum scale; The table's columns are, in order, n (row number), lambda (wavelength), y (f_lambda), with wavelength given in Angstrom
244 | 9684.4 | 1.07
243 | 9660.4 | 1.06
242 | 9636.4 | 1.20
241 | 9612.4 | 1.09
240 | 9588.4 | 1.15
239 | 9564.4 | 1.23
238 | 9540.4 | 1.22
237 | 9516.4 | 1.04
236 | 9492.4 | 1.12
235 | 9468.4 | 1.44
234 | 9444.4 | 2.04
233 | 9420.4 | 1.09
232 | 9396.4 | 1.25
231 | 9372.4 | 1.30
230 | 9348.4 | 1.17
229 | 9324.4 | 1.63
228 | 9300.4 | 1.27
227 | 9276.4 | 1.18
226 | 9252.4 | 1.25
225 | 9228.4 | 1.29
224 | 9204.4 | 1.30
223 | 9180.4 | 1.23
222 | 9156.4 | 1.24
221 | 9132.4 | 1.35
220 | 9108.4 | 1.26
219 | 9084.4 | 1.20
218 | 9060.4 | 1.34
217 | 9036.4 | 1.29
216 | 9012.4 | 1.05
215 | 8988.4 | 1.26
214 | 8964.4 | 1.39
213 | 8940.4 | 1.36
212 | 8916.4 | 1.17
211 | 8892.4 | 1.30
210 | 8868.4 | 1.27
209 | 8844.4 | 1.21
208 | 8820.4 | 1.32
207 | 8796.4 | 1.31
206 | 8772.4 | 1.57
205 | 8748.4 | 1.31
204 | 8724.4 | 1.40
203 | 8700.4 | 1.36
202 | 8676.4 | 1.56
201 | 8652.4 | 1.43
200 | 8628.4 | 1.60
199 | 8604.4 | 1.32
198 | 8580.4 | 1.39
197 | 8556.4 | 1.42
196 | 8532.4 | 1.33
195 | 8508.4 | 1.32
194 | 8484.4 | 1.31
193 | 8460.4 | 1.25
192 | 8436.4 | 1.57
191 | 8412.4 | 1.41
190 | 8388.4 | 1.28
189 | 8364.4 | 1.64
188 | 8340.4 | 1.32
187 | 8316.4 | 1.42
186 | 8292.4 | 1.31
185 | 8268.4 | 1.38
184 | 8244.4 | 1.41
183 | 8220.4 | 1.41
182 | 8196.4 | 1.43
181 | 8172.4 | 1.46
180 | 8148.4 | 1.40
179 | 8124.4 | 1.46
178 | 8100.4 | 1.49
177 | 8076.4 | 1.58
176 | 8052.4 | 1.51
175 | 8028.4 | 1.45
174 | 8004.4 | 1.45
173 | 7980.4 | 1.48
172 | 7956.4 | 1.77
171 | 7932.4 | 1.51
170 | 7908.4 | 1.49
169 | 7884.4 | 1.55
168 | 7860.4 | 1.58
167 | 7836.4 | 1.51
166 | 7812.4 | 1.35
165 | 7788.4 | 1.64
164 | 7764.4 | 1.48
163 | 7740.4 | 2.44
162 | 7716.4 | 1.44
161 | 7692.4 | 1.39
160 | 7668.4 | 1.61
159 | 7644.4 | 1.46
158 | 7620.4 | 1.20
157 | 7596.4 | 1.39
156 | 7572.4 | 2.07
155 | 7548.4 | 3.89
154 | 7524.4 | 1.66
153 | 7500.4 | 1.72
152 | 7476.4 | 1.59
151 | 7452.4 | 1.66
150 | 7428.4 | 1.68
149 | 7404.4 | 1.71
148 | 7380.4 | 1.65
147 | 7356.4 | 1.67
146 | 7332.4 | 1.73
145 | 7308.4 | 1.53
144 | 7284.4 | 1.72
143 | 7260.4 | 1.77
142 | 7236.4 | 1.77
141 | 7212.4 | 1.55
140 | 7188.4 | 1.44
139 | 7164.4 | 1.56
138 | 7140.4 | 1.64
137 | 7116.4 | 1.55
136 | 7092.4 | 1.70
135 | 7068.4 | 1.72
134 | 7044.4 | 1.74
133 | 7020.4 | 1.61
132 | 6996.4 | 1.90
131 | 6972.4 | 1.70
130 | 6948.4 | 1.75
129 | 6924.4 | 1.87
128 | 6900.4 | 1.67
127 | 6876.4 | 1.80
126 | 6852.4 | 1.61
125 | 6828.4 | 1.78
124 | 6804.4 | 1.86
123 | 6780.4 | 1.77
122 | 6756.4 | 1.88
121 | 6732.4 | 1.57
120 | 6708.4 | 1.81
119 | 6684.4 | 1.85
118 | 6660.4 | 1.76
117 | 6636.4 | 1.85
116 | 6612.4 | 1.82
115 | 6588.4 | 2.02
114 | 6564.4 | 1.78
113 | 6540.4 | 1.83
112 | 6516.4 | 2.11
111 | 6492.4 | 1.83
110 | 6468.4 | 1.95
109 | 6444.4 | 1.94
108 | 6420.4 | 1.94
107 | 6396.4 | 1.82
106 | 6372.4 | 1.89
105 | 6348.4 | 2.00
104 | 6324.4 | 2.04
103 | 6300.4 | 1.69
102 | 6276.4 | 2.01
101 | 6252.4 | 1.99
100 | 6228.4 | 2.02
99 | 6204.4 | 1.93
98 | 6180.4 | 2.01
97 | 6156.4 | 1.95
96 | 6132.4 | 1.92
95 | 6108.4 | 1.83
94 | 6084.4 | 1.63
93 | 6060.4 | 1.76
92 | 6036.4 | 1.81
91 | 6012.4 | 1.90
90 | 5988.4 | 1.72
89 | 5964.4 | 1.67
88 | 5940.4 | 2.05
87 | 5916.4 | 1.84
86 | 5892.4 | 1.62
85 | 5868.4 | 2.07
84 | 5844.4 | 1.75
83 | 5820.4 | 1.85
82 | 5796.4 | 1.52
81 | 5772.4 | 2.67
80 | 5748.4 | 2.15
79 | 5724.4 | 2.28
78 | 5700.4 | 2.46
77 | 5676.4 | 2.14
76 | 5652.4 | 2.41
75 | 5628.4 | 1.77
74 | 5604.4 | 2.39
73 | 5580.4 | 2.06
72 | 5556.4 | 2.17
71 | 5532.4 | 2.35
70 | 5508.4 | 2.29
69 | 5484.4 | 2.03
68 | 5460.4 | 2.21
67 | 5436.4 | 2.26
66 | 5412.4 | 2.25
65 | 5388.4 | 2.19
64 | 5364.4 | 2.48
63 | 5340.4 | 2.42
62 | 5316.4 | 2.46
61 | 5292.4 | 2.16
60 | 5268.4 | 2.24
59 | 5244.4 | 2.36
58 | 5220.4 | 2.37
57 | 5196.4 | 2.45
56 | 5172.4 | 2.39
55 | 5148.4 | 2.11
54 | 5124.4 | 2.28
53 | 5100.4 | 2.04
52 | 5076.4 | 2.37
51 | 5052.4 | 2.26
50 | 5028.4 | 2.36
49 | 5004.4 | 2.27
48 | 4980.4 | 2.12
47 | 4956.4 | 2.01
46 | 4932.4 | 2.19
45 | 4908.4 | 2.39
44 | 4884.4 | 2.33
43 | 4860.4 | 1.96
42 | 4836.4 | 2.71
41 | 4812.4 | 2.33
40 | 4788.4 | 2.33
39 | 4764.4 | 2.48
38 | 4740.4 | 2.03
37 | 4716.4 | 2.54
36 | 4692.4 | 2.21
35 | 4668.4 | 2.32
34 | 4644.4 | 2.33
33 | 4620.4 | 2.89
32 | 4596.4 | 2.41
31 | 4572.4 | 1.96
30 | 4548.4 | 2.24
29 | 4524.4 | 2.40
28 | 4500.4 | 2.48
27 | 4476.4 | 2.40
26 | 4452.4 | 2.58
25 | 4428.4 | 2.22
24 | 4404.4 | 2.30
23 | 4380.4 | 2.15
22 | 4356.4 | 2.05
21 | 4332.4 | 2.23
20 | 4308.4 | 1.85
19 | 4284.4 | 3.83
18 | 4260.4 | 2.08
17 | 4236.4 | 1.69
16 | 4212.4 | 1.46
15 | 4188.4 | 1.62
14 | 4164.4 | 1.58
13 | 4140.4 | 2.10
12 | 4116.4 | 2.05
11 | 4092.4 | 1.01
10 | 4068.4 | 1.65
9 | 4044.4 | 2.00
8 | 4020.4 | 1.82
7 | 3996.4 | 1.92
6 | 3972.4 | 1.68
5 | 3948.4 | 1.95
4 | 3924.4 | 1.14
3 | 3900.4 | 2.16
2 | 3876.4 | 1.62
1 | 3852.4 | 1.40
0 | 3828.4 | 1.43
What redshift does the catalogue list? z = 0.15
